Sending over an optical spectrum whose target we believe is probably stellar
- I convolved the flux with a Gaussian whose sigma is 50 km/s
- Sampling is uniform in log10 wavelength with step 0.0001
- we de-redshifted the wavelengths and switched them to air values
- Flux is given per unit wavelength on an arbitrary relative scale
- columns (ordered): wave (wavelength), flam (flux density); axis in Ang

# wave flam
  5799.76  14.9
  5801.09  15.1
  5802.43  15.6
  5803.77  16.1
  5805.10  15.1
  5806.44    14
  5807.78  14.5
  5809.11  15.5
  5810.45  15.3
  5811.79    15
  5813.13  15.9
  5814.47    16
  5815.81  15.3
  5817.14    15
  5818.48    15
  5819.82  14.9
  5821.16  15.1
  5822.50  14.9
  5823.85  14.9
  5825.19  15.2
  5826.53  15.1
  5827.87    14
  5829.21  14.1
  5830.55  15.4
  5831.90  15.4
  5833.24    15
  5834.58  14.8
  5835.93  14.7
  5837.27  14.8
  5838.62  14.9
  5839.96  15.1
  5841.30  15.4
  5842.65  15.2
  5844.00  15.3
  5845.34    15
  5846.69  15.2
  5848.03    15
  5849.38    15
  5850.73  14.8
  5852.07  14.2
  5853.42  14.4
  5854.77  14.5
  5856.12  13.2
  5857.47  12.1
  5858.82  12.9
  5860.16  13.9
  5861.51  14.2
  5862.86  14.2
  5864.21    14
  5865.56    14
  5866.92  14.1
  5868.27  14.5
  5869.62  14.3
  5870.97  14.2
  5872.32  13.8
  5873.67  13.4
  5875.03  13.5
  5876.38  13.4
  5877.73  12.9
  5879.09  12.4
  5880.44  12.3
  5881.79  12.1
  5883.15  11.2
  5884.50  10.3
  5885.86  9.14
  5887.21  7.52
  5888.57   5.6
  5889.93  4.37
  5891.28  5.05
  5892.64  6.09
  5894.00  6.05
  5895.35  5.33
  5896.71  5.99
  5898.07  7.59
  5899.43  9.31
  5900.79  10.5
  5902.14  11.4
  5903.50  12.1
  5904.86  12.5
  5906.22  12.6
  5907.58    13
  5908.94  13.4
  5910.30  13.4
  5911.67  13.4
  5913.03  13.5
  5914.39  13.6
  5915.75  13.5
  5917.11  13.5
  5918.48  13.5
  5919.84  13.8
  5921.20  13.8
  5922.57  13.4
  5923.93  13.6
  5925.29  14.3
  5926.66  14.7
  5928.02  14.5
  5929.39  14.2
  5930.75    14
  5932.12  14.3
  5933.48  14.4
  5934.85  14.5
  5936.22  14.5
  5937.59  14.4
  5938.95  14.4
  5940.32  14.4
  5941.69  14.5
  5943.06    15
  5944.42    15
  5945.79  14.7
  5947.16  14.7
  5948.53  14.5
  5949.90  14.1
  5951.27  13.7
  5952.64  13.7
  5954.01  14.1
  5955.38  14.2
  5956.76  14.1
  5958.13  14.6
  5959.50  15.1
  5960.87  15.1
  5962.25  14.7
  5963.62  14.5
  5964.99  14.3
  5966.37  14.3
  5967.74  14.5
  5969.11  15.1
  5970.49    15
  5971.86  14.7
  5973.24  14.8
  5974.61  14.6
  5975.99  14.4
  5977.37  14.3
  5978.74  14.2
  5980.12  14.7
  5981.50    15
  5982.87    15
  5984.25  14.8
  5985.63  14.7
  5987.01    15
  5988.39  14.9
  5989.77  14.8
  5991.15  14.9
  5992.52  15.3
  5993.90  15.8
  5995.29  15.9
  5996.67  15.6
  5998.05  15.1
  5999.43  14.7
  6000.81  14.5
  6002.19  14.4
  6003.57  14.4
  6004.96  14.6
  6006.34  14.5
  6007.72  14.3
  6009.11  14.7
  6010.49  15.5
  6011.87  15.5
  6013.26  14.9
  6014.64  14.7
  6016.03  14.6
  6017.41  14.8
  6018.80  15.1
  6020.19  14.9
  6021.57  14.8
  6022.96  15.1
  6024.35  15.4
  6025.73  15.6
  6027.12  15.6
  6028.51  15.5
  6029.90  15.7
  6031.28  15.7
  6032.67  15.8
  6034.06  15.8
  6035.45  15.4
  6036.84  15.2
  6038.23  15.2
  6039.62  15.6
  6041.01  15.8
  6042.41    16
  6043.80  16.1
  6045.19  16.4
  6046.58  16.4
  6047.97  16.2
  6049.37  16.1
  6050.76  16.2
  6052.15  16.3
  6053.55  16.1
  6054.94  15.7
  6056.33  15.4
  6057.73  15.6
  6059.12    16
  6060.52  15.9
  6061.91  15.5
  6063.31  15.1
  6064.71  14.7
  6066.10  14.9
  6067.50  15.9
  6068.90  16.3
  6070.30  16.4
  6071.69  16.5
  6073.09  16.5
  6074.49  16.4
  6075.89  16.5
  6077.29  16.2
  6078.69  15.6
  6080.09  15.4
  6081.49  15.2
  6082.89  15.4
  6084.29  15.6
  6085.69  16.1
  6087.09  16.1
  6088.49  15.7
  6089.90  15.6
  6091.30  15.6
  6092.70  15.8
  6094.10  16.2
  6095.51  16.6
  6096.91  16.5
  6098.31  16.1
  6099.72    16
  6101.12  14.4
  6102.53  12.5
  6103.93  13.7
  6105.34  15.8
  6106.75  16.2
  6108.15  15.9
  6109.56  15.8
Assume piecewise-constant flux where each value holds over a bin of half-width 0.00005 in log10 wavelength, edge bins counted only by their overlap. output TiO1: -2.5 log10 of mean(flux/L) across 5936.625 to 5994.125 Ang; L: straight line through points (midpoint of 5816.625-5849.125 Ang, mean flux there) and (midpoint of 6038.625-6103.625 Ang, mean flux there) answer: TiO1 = 0.06 mag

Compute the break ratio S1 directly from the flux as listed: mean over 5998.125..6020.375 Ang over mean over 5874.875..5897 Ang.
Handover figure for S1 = 1.6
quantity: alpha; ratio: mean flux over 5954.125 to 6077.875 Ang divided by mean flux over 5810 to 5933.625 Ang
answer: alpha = 1.16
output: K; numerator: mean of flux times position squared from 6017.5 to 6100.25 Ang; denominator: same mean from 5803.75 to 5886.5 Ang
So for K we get 1.2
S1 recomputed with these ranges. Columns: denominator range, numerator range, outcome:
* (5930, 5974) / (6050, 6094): 1.09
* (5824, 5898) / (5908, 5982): 1.12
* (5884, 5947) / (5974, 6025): 1.24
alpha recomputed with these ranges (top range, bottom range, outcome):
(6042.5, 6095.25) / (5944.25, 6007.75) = 1.08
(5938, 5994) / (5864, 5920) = 1.30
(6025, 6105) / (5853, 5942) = 1.28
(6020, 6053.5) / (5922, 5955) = 1.10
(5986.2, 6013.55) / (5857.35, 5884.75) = 1.13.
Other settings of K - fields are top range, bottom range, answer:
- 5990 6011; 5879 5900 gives 1.93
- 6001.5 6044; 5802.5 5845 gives 1.08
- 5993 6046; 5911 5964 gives 1.10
